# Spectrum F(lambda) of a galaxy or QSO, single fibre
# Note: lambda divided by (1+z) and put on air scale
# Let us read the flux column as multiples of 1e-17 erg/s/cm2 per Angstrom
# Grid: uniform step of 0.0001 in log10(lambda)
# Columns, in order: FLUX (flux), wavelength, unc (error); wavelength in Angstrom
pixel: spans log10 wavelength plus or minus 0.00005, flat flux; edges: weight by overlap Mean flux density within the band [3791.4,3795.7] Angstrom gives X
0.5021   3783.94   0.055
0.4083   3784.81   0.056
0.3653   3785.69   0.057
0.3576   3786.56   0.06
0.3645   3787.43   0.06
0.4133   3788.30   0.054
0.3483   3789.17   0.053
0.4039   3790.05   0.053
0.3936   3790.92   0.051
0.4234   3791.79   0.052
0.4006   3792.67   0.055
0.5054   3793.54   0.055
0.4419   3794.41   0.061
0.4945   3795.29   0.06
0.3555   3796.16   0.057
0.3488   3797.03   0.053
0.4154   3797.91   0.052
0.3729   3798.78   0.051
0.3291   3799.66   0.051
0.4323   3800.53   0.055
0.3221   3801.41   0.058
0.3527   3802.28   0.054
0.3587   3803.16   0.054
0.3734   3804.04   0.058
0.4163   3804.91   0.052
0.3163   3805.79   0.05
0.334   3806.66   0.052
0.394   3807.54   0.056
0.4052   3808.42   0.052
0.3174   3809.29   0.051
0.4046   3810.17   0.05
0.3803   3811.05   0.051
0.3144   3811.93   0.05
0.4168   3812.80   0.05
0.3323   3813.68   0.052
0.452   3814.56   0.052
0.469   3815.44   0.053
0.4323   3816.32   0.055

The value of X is 0.453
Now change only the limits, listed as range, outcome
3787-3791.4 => 0.385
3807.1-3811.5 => 0.38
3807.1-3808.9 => 0.398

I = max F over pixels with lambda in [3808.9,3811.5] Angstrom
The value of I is 0.4046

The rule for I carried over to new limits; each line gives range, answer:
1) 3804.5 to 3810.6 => 0.4163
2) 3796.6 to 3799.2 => 0.4154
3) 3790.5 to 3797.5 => 0.5054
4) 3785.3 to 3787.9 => 0.3653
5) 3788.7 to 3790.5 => 0.4039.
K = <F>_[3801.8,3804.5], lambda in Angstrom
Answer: 0.362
